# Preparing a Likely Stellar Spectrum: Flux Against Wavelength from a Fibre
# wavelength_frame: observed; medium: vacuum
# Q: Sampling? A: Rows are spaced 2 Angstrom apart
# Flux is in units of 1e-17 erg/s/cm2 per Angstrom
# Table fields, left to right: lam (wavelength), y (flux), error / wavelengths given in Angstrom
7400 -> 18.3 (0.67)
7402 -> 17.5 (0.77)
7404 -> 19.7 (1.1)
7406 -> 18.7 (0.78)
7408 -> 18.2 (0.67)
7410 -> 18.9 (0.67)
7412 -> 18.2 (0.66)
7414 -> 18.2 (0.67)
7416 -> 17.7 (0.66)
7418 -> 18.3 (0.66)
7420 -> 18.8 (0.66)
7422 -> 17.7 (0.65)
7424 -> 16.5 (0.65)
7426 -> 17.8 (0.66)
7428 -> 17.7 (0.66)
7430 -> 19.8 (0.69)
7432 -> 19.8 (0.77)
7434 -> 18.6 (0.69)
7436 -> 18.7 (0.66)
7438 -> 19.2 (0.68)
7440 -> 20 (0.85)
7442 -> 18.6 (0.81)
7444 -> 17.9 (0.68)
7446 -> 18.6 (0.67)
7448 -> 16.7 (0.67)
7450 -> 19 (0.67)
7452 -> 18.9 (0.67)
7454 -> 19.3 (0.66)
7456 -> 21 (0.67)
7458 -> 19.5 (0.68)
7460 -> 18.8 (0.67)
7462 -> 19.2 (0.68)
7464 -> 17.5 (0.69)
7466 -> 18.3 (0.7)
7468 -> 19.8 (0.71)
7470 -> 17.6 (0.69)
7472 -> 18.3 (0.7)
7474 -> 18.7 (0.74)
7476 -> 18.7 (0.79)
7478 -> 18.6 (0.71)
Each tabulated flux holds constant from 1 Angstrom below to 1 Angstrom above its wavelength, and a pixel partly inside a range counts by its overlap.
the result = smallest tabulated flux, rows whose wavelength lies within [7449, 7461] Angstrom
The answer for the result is 18.8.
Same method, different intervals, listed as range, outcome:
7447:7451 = 16.7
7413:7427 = 16.5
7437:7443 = 18.6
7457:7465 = 17.5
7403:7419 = 17.7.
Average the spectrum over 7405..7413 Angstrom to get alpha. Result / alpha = 18.5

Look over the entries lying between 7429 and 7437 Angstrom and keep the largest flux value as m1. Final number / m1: 19.8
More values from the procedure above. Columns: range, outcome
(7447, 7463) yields 21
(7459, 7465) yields 19.2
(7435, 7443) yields 20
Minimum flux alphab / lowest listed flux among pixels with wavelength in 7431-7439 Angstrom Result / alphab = 18.6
